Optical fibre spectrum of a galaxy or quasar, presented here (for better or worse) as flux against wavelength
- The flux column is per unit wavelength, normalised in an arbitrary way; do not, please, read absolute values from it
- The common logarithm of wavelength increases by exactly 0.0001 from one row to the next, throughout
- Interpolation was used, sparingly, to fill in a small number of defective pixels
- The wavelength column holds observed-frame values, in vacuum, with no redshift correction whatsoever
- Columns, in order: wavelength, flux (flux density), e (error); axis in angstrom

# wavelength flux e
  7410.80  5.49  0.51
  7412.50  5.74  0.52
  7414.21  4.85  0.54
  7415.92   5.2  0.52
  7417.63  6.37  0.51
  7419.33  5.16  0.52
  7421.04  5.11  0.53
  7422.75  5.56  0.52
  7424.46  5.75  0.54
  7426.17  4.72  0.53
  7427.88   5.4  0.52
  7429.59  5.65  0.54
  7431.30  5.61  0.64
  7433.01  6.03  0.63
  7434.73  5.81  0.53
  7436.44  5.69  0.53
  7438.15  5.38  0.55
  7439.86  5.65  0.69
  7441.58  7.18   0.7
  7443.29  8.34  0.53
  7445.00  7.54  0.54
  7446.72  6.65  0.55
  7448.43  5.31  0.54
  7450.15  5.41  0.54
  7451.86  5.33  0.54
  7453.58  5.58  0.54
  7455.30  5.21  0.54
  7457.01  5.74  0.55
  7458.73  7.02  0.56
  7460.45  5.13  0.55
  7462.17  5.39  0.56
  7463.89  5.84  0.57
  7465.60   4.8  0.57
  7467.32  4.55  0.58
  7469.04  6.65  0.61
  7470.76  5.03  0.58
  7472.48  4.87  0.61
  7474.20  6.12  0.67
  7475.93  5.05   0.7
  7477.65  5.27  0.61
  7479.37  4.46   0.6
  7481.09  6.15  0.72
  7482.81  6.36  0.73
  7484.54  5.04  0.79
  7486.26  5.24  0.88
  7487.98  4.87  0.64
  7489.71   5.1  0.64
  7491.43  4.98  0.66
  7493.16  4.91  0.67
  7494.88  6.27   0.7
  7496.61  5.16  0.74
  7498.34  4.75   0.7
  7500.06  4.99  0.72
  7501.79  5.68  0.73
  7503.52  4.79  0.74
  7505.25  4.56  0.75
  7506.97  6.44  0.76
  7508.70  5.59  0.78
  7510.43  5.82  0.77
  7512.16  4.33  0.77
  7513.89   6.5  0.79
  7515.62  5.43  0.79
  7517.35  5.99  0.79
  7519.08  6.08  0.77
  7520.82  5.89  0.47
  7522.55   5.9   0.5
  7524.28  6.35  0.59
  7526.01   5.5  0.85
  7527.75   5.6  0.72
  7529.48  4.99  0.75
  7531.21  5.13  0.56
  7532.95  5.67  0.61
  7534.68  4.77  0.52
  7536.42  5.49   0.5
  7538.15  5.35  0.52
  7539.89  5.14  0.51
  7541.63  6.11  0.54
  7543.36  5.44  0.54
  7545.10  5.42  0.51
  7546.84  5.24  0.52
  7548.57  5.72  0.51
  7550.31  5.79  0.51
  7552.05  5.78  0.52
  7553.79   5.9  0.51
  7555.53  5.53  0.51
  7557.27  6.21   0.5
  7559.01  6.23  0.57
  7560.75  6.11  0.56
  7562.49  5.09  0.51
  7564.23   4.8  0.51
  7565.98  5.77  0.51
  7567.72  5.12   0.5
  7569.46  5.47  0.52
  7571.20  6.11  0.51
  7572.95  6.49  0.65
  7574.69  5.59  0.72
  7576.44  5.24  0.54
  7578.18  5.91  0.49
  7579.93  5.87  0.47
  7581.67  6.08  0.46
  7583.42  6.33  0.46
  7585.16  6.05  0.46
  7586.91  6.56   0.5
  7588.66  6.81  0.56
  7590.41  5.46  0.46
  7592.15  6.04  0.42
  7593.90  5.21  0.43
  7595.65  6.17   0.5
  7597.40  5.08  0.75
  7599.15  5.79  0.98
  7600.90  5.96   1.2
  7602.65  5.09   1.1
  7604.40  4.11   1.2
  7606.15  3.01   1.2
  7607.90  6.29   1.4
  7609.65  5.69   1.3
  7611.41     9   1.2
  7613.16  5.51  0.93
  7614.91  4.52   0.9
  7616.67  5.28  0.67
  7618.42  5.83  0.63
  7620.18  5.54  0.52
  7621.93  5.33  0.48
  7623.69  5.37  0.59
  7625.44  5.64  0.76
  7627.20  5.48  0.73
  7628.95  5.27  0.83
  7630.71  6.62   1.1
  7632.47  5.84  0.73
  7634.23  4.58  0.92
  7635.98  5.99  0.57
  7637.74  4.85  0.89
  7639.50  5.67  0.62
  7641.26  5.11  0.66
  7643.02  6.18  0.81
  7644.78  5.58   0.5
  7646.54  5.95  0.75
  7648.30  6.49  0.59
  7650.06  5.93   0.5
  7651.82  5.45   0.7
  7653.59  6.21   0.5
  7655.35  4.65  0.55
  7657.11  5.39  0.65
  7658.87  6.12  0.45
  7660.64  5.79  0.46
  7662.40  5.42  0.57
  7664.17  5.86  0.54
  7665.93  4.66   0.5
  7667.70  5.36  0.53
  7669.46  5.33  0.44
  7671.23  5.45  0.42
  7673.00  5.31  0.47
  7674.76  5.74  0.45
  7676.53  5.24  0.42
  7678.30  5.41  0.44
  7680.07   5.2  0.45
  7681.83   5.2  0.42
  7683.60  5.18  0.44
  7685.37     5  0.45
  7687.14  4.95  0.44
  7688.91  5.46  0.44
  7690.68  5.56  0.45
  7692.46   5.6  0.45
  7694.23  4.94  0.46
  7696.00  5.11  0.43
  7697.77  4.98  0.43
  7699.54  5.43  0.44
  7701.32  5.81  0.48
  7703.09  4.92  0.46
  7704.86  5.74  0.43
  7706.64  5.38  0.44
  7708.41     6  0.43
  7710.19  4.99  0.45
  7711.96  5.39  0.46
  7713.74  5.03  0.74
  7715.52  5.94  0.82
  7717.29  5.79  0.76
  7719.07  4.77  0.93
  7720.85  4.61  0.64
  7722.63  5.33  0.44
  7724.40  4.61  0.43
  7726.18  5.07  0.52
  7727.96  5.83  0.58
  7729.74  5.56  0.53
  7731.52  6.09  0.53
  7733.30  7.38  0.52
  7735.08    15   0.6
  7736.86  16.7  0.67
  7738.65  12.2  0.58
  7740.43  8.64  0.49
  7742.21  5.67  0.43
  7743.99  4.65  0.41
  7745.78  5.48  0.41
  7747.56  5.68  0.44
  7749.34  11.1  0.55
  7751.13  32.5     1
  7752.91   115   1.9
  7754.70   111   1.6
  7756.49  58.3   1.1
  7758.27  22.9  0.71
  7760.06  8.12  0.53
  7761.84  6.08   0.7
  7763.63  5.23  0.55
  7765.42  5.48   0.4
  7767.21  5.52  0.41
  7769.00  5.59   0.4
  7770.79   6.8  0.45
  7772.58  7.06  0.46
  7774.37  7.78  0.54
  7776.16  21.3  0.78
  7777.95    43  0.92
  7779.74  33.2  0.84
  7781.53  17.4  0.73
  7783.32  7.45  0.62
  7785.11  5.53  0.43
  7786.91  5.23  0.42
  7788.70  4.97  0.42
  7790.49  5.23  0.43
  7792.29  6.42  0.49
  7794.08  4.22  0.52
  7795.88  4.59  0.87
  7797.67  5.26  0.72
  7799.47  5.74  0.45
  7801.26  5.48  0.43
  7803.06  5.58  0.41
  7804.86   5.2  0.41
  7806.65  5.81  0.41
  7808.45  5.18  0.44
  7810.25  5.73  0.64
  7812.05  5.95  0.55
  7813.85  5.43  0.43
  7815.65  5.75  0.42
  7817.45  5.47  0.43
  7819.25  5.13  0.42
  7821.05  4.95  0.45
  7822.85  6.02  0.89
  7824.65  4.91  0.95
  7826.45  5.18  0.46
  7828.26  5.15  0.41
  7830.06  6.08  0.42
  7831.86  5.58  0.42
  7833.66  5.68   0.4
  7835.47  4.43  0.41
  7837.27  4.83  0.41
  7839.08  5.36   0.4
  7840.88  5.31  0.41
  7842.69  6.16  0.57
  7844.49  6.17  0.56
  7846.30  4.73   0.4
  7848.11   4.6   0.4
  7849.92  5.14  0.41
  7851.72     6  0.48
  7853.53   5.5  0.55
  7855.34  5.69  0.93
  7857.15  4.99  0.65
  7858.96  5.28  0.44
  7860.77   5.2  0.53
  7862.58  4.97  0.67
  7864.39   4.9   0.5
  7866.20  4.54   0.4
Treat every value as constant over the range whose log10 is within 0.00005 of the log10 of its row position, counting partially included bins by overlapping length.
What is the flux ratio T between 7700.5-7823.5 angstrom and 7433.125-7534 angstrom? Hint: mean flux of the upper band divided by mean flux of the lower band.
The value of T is 2.1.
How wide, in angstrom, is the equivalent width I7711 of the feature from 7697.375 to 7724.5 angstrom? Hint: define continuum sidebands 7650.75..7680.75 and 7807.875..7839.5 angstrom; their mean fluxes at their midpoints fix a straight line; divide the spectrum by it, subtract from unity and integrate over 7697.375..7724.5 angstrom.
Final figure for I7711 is 0.5 angstrom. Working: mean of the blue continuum 5.45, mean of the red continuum 5.38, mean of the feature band 5.32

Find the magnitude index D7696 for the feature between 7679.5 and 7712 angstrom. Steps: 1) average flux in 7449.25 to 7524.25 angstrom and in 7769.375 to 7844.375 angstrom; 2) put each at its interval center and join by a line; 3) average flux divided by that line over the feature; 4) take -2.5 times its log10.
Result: 0.30 mag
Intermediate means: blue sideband 5.46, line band 5.31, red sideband 7.8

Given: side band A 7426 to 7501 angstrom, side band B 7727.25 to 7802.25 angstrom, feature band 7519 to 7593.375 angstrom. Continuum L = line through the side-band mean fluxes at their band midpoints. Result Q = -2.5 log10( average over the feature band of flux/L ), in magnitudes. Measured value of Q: 0.472 mag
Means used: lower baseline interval 5.6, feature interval 5.72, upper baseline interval 16.2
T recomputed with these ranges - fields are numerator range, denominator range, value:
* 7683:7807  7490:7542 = 2.18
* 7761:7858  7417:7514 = 1.30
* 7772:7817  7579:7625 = 1.64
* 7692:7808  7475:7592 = 2.22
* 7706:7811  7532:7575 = 2.34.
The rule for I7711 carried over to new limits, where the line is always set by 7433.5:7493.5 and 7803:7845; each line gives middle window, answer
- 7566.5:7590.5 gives -1.5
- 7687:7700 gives 0.6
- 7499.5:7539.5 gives 0.8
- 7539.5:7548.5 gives 0.2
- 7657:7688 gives 1.0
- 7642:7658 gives -0.6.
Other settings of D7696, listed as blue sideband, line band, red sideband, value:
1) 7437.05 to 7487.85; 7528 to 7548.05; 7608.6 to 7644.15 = 0.07 mag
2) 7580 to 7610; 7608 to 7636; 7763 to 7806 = 0.08 mag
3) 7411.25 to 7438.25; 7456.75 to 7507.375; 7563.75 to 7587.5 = 0.05 mag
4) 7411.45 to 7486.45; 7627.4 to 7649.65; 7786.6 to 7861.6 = -0.03 mag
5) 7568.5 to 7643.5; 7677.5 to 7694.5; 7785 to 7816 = 0.06 mag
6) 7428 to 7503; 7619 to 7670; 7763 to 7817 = 0.30 mag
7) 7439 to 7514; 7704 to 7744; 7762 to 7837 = 0.07 mag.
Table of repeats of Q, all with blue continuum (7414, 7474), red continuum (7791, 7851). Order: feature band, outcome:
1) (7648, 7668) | -0.014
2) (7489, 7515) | 0.066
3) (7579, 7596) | -0.088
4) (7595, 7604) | 0.009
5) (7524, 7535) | 0.044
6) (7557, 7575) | -0.021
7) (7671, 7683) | 0.029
